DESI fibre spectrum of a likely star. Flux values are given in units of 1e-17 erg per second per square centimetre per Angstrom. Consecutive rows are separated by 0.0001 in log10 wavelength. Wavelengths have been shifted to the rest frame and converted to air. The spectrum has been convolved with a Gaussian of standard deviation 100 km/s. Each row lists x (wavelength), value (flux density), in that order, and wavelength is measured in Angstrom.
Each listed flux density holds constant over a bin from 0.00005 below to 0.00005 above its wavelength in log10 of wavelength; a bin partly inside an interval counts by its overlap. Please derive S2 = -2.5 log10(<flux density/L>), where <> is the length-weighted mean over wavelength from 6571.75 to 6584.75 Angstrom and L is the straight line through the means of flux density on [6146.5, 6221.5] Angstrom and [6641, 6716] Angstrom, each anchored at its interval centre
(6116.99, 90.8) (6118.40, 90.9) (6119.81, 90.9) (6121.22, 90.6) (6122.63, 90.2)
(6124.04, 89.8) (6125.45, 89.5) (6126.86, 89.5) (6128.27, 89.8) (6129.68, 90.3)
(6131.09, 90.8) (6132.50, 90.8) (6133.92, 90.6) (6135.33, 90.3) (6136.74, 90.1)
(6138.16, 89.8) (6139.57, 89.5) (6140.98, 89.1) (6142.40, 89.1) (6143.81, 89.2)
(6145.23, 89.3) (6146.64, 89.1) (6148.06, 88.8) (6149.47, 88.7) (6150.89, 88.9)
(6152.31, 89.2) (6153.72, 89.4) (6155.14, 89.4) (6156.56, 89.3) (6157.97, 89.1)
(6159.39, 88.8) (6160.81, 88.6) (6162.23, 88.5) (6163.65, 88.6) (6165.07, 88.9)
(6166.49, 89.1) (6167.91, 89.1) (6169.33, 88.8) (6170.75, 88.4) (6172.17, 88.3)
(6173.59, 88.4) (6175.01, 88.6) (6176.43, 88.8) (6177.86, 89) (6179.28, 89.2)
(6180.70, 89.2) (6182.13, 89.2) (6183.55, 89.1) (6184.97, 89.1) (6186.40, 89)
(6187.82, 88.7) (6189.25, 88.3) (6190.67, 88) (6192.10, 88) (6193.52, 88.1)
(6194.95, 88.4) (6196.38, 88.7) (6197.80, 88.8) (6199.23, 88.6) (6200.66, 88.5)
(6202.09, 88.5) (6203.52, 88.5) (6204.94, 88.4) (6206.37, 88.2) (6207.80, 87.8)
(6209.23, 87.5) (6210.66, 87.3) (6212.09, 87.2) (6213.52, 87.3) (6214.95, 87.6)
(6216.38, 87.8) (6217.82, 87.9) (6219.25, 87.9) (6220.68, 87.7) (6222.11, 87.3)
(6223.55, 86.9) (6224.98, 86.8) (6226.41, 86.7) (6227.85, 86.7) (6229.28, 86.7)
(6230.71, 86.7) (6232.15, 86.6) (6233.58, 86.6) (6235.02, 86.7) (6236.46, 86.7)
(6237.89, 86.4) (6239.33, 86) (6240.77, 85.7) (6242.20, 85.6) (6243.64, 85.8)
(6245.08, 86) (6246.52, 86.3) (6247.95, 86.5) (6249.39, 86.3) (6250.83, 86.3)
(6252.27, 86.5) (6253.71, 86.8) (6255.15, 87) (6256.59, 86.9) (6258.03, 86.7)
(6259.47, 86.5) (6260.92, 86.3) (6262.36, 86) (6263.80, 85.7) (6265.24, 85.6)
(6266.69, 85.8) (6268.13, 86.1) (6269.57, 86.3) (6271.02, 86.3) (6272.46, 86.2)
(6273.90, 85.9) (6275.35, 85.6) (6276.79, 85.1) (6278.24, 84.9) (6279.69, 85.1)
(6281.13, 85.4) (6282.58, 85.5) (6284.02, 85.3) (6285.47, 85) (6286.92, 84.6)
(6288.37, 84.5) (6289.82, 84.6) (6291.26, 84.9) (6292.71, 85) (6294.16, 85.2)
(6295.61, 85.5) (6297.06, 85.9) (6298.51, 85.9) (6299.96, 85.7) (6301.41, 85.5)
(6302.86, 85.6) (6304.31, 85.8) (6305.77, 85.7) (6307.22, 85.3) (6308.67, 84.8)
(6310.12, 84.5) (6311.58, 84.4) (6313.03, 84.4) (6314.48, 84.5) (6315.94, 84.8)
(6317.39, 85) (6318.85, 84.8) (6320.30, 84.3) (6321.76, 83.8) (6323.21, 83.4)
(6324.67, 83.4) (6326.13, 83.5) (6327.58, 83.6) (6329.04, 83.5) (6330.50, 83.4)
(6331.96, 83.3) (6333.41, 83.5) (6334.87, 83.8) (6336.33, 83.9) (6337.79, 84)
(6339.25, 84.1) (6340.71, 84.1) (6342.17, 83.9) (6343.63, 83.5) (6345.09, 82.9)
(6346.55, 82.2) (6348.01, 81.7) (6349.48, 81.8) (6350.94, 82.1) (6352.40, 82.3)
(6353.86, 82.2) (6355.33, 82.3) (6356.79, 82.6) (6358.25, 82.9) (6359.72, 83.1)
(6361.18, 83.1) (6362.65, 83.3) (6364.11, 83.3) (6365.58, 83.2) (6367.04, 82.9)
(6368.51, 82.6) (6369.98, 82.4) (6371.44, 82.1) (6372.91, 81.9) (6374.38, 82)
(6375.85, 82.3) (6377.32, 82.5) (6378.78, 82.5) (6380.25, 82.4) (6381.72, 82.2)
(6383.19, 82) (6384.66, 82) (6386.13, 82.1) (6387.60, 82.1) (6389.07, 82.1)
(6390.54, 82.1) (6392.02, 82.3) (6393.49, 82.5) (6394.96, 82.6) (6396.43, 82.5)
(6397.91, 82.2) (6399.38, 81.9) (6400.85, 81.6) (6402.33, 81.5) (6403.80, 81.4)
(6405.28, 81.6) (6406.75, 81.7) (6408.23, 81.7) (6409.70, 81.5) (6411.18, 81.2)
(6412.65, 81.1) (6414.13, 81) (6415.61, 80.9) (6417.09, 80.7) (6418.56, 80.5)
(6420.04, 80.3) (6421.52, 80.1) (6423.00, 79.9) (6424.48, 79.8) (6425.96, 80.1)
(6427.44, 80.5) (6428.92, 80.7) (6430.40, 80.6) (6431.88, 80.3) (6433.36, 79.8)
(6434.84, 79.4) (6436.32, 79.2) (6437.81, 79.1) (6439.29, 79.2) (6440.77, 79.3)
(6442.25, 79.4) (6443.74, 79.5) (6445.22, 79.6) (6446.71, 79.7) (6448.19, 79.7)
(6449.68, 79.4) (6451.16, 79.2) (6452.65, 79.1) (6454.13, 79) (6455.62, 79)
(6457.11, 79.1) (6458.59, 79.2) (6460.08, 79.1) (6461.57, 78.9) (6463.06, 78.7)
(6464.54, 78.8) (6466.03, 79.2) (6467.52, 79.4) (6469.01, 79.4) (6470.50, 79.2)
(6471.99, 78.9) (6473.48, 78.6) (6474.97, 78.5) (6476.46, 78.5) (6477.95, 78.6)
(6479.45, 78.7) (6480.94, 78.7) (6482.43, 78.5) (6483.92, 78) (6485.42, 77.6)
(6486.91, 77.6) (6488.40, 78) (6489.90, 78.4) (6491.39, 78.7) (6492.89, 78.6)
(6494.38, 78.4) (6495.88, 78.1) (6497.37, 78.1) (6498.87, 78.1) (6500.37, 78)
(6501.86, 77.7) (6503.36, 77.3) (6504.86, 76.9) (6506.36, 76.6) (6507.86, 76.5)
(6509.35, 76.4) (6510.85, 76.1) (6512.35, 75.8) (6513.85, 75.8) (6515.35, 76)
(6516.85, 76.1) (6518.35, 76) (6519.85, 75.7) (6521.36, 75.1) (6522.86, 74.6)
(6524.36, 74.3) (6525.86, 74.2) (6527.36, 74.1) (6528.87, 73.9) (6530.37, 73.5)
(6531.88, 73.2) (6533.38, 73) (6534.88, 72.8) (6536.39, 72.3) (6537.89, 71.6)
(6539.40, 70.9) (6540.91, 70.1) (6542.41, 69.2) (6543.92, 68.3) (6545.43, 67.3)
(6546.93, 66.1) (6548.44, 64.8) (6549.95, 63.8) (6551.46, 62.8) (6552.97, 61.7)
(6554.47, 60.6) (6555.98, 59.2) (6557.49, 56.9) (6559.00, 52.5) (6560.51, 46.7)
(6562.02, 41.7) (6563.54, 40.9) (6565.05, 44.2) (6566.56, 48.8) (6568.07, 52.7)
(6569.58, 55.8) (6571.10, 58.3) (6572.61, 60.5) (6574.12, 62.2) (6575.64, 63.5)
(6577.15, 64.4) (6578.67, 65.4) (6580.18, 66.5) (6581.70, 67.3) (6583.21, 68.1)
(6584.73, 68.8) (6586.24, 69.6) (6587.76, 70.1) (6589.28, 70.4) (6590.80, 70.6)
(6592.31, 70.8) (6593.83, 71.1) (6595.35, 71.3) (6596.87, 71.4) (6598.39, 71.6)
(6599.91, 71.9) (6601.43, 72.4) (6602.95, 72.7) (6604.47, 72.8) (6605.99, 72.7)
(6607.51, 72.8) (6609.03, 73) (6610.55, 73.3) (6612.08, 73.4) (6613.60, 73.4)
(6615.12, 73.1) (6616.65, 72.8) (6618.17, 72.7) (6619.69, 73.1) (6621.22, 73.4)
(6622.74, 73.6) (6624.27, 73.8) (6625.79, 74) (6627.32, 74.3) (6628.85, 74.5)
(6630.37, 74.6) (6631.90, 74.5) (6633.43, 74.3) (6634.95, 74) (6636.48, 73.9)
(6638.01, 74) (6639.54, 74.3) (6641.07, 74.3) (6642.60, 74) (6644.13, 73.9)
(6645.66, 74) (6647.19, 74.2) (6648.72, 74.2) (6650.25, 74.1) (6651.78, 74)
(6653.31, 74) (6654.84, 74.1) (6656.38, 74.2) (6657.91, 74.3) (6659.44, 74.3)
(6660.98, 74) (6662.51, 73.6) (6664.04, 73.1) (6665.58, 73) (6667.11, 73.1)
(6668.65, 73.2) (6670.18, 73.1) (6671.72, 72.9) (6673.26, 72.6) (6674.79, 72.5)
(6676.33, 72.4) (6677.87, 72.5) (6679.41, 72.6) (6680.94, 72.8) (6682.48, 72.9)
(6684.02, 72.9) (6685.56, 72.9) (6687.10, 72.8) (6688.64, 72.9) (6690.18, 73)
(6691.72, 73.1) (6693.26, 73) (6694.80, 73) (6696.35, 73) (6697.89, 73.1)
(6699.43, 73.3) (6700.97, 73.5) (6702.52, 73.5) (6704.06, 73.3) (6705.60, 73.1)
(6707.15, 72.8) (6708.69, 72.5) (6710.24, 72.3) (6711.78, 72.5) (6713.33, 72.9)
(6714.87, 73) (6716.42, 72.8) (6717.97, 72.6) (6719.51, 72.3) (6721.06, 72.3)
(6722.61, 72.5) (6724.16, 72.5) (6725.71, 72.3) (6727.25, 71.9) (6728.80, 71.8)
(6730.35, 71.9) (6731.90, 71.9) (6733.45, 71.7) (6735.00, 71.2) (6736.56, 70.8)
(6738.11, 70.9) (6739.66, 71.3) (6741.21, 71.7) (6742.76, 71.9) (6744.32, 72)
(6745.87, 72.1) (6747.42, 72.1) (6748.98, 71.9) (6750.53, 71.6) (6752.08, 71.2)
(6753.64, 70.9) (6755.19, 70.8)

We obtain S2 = 0.18 mag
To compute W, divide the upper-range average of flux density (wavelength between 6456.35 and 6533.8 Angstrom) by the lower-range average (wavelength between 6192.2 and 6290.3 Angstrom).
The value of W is 0.9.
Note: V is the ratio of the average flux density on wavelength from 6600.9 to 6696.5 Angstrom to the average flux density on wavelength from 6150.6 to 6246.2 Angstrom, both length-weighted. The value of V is 0.83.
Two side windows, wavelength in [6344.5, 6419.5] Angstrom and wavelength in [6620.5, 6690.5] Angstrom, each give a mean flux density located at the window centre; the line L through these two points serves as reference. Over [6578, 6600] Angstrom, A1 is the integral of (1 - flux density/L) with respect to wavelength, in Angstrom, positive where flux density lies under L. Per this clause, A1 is 1.8 Angstrom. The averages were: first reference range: 82.1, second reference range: 73.6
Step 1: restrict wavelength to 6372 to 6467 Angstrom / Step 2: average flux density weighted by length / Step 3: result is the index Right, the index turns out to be 80.7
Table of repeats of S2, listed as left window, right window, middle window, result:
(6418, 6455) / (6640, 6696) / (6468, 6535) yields 0.02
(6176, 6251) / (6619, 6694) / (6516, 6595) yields 0.17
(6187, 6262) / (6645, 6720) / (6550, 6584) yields 0.31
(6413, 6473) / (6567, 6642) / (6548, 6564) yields 0.30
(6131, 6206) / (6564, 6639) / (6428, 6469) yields -0.05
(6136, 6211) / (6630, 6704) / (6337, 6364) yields 0.01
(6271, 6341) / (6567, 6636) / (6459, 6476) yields -0.03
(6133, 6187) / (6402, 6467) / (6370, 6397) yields -0.01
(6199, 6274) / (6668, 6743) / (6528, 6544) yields 0.09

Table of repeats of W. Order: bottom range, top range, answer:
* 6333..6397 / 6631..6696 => 0.89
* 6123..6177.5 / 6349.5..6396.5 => 0.92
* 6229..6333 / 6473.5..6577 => 0.82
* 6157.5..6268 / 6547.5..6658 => 0.78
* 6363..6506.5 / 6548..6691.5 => 0.86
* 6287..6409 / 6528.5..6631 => 0.80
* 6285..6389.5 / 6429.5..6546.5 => 0.92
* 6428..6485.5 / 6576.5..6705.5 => 0.92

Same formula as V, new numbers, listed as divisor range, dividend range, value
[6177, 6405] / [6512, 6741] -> 0.83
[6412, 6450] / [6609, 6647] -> 0.92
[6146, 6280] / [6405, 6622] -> 0.84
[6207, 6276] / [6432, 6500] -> 0.91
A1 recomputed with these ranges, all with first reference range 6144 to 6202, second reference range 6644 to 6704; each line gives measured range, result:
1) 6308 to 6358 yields 0.2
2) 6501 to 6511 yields 0.2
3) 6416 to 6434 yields 0.2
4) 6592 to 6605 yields 0.7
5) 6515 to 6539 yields 1.2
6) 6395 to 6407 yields 0.0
